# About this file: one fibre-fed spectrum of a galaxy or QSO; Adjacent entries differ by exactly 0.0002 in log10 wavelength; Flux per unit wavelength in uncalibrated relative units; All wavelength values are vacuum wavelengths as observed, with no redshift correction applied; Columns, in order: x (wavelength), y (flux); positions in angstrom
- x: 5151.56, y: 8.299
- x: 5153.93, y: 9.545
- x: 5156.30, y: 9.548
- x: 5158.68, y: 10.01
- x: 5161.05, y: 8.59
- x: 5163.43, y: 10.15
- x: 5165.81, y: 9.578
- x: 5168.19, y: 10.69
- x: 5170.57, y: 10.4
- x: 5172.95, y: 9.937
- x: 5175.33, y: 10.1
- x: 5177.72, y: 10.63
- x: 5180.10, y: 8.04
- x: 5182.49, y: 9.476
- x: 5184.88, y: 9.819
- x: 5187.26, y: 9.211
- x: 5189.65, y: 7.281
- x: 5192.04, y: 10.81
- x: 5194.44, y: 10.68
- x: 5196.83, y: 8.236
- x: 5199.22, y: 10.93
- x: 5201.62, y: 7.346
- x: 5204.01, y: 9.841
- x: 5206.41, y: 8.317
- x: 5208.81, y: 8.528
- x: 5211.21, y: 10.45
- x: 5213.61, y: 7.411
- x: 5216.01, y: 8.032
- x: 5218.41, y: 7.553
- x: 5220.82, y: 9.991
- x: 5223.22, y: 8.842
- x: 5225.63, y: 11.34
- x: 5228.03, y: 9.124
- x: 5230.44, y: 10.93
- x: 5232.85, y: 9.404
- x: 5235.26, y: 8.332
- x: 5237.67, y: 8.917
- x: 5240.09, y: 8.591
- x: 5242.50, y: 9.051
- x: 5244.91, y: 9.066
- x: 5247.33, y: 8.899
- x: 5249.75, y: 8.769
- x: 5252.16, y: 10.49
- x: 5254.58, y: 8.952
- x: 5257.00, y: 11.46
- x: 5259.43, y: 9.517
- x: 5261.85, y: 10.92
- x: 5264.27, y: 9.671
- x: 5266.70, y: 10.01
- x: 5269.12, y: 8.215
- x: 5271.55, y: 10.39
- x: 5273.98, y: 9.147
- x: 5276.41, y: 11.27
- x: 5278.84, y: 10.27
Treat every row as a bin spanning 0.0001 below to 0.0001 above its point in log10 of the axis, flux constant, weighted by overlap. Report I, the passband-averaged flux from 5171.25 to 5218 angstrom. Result 9.2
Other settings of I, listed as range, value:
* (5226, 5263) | 9.54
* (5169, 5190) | 9.54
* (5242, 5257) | 9.4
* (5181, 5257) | 9.21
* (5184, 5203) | 9.29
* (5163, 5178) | 10.2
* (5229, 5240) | 9.3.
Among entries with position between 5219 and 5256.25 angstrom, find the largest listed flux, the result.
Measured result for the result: 11.34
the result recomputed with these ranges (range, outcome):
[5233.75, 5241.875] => 8.917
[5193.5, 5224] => 10.93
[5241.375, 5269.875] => 11.46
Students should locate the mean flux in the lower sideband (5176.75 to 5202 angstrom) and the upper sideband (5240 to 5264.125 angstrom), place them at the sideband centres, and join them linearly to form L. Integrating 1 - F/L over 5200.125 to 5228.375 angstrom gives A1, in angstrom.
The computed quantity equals 1.66 angstrom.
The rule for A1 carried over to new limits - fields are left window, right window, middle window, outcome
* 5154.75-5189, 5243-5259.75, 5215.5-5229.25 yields 0.6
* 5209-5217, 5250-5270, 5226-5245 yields -0.1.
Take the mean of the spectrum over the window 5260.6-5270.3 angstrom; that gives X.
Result 9.72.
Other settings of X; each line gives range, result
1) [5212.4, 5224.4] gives 8.37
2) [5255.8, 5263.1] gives 10.6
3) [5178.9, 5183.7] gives 8.76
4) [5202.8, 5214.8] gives 8.91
